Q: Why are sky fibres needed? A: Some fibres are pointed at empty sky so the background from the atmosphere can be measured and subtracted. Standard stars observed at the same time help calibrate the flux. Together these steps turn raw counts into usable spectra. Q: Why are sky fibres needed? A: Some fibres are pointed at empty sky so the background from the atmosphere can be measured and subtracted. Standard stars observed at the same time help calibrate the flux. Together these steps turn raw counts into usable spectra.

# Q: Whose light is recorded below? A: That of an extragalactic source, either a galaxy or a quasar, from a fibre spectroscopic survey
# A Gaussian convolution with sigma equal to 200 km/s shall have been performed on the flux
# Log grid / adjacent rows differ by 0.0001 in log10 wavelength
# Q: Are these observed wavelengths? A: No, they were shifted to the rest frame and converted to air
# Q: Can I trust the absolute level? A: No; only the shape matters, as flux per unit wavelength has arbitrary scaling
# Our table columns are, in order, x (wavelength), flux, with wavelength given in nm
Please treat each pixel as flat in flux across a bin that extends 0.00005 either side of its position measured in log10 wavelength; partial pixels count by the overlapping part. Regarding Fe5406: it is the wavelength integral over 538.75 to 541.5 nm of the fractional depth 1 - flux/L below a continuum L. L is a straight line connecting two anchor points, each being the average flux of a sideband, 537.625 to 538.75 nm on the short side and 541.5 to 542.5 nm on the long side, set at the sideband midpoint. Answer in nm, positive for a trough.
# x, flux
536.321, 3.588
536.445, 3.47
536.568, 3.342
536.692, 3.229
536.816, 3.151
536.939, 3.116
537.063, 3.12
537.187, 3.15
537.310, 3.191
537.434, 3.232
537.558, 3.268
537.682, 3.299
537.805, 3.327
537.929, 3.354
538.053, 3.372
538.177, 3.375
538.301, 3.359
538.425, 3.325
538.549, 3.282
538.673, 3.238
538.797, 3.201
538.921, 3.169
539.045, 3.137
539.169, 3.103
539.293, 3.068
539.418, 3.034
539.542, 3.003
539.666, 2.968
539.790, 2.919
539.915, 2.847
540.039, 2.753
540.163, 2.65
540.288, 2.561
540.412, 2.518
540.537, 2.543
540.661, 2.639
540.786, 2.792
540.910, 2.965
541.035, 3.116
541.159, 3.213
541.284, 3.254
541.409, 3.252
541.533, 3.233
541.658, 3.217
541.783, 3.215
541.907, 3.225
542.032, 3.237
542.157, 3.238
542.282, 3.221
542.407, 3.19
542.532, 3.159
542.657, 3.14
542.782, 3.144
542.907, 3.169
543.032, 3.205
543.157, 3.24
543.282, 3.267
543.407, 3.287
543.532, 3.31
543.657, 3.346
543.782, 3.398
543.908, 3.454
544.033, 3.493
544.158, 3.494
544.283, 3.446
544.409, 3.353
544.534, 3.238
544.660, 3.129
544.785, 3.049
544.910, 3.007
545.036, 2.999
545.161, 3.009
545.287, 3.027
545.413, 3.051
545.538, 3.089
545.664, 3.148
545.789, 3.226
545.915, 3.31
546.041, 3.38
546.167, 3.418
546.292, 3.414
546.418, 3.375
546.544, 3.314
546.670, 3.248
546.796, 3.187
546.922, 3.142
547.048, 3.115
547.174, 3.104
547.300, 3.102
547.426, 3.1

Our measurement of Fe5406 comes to 0.276 nm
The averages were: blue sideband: 3.33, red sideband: 3.22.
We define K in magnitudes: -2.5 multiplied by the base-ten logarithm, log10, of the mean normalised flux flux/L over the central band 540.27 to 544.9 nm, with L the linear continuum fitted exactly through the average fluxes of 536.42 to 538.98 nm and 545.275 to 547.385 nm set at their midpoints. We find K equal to 0.02 mag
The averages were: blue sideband 3.26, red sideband 3.22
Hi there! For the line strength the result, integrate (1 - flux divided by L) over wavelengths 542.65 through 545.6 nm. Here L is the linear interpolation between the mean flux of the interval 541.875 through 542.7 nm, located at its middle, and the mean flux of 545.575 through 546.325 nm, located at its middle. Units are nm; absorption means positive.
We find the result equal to 0.02 nm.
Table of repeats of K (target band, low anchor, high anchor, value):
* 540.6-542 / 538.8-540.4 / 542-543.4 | -0.008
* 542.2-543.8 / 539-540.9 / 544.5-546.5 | -0.072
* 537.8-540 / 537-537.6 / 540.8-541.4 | -0.001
